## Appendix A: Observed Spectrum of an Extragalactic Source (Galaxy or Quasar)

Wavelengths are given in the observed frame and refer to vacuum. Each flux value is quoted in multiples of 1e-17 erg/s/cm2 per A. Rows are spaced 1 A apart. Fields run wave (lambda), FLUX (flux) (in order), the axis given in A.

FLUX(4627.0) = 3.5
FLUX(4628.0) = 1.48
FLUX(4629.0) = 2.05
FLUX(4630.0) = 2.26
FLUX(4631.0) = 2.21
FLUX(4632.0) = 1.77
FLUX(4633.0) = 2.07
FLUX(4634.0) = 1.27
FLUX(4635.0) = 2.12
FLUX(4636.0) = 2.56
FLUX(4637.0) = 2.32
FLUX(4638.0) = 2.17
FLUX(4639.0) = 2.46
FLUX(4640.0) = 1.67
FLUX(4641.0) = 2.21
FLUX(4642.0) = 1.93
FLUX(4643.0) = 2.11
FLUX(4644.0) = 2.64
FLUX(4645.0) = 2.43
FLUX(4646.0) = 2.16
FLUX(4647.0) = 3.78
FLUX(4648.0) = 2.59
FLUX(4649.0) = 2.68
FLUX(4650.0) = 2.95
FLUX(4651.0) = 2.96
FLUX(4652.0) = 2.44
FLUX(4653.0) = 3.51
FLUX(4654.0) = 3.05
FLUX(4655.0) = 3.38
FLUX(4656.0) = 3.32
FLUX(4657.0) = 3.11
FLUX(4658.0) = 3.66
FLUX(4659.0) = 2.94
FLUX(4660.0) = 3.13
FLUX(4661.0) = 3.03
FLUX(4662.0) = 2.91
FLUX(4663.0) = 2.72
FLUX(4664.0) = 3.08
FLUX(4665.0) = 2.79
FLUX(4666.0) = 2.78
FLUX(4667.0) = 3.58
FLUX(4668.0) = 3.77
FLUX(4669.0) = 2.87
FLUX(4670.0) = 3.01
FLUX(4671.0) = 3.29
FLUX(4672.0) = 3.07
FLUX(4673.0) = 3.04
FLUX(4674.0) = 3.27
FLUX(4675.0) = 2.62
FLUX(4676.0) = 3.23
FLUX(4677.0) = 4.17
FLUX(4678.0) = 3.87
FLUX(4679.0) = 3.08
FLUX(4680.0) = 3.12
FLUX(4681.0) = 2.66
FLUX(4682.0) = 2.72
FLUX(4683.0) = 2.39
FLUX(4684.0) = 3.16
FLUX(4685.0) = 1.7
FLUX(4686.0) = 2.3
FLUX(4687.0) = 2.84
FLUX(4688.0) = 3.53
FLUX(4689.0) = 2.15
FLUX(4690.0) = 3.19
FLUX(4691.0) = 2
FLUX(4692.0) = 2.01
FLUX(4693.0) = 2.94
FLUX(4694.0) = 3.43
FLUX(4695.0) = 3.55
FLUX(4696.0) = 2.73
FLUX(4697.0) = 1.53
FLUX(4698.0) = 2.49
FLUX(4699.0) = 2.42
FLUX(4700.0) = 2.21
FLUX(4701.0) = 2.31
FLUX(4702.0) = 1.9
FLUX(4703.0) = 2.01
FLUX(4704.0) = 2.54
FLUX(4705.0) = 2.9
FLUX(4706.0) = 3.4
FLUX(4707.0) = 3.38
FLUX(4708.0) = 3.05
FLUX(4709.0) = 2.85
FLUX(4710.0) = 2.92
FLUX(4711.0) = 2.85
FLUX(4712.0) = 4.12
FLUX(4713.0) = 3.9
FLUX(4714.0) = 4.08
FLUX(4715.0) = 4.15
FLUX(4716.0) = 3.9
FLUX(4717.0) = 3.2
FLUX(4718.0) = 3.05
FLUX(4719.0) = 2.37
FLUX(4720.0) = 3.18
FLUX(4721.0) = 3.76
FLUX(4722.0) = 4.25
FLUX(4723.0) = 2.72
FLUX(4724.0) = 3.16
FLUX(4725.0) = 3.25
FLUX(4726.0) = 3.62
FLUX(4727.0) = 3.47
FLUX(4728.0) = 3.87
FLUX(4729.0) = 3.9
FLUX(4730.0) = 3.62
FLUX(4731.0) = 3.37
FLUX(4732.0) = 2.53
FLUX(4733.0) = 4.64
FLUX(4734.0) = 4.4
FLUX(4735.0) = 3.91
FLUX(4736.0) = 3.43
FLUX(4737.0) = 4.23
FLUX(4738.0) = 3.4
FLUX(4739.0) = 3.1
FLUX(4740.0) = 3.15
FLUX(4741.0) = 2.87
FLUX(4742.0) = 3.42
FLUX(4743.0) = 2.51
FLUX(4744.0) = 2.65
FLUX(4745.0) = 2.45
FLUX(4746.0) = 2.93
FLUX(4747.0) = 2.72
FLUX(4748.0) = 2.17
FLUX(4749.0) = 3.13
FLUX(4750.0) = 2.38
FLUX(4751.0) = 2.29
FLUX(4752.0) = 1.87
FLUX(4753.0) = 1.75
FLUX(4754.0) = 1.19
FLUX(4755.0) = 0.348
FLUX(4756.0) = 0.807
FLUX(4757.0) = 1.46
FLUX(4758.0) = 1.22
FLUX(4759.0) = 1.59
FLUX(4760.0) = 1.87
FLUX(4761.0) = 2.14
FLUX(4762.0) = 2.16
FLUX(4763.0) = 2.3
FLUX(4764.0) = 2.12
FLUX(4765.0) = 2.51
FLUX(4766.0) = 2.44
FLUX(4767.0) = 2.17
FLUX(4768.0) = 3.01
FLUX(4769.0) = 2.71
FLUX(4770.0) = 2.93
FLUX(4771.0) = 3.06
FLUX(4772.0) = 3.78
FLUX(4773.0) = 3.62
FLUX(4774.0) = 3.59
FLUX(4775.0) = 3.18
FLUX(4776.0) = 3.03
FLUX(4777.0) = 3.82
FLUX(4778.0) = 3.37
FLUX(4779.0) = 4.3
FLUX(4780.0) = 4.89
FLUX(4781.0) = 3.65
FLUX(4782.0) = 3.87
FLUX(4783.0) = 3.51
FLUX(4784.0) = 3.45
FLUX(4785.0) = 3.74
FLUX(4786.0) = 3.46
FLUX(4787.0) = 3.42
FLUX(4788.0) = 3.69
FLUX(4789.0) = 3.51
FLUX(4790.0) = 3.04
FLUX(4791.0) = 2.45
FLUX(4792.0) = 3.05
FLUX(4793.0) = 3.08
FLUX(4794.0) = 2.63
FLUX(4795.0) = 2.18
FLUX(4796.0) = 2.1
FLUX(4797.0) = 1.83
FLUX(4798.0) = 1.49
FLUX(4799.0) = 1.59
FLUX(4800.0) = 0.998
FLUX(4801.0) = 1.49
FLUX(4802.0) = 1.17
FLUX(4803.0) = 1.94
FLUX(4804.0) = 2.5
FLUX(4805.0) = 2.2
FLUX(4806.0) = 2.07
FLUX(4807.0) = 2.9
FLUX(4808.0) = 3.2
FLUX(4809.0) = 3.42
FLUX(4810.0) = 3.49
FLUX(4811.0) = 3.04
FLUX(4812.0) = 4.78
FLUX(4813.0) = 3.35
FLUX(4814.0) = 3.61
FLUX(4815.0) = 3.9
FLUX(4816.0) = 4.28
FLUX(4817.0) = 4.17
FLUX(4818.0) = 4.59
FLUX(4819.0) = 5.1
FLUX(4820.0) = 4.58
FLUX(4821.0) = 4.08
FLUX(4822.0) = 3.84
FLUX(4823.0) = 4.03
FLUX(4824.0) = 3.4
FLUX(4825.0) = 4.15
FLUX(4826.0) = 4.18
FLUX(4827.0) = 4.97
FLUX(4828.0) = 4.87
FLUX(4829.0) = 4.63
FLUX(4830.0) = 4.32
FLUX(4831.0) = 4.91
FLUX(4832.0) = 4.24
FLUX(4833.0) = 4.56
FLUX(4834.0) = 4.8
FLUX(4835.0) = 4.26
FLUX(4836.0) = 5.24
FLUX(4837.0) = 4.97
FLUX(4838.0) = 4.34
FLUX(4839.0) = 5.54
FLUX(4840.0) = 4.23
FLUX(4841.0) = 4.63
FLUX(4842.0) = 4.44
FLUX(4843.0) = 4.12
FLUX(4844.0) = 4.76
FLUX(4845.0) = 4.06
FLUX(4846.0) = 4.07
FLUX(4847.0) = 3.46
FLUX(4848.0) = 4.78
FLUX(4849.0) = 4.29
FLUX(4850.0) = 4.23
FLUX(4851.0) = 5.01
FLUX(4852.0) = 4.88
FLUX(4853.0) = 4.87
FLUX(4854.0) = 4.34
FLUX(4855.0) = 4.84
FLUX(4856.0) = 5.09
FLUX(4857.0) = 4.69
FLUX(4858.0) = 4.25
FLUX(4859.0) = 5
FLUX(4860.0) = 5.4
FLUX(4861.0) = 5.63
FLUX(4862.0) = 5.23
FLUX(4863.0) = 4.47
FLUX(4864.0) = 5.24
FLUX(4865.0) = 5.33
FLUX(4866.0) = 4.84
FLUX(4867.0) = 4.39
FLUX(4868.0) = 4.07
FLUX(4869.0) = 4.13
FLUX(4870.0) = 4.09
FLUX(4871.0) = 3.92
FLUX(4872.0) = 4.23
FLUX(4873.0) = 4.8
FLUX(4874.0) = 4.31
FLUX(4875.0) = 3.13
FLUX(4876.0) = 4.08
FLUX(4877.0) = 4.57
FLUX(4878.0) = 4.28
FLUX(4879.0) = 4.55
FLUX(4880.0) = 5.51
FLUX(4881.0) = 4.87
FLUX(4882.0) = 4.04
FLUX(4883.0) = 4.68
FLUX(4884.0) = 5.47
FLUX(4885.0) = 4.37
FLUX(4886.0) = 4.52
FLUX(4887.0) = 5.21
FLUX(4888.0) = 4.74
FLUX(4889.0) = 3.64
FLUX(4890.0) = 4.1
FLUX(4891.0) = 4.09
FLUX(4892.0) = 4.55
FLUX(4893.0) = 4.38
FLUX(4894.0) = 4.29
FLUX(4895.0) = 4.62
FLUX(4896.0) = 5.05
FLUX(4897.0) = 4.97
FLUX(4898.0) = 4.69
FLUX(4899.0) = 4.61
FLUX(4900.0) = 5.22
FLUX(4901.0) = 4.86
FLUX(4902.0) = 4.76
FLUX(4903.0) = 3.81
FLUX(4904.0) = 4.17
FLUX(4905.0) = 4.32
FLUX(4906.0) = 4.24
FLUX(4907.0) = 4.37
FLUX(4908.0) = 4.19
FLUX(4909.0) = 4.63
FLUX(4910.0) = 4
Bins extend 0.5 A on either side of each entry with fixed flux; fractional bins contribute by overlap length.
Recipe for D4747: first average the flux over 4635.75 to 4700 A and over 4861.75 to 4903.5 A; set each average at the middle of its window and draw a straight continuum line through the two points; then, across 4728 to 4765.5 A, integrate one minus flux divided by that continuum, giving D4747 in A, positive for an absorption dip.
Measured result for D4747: 8.8 A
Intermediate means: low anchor 2.83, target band 2.63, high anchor 4.54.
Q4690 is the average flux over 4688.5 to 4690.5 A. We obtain 2.67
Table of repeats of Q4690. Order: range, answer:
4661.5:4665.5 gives 2.88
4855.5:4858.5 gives 4.68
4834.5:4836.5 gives 4.75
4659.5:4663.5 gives 2.95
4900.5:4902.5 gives 4.81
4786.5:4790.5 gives 3.42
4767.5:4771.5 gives 2.93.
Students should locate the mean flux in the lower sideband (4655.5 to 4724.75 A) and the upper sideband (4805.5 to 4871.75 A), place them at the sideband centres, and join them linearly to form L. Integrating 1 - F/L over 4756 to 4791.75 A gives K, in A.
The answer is 7.76 A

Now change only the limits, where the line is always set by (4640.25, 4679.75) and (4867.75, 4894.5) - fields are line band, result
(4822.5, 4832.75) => -0.8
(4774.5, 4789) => 0.4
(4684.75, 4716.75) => 3.9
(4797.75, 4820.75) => 5.2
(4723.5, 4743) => -0.3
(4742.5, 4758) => 6.7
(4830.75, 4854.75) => -2.3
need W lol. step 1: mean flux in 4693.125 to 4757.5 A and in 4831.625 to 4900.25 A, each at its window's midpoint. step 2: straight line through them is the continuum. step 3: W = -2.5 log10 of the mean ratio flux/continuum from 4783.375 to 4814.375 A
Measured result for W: 0.357 mag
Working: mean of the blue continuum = 2.96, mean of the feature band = 2.74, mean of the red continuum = 4.58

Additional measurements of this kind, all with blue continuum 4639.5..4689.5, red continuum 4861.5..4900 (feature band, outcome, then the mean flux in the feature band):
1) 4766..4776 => 0.20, 3.08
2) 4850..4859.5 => -0.10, 4.75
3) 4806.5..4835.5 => -0.01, 4.13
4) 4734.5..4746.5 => 0.10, 3.17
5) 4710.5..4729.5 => -0.06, 3.52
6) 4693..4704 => 0.26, 2.48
